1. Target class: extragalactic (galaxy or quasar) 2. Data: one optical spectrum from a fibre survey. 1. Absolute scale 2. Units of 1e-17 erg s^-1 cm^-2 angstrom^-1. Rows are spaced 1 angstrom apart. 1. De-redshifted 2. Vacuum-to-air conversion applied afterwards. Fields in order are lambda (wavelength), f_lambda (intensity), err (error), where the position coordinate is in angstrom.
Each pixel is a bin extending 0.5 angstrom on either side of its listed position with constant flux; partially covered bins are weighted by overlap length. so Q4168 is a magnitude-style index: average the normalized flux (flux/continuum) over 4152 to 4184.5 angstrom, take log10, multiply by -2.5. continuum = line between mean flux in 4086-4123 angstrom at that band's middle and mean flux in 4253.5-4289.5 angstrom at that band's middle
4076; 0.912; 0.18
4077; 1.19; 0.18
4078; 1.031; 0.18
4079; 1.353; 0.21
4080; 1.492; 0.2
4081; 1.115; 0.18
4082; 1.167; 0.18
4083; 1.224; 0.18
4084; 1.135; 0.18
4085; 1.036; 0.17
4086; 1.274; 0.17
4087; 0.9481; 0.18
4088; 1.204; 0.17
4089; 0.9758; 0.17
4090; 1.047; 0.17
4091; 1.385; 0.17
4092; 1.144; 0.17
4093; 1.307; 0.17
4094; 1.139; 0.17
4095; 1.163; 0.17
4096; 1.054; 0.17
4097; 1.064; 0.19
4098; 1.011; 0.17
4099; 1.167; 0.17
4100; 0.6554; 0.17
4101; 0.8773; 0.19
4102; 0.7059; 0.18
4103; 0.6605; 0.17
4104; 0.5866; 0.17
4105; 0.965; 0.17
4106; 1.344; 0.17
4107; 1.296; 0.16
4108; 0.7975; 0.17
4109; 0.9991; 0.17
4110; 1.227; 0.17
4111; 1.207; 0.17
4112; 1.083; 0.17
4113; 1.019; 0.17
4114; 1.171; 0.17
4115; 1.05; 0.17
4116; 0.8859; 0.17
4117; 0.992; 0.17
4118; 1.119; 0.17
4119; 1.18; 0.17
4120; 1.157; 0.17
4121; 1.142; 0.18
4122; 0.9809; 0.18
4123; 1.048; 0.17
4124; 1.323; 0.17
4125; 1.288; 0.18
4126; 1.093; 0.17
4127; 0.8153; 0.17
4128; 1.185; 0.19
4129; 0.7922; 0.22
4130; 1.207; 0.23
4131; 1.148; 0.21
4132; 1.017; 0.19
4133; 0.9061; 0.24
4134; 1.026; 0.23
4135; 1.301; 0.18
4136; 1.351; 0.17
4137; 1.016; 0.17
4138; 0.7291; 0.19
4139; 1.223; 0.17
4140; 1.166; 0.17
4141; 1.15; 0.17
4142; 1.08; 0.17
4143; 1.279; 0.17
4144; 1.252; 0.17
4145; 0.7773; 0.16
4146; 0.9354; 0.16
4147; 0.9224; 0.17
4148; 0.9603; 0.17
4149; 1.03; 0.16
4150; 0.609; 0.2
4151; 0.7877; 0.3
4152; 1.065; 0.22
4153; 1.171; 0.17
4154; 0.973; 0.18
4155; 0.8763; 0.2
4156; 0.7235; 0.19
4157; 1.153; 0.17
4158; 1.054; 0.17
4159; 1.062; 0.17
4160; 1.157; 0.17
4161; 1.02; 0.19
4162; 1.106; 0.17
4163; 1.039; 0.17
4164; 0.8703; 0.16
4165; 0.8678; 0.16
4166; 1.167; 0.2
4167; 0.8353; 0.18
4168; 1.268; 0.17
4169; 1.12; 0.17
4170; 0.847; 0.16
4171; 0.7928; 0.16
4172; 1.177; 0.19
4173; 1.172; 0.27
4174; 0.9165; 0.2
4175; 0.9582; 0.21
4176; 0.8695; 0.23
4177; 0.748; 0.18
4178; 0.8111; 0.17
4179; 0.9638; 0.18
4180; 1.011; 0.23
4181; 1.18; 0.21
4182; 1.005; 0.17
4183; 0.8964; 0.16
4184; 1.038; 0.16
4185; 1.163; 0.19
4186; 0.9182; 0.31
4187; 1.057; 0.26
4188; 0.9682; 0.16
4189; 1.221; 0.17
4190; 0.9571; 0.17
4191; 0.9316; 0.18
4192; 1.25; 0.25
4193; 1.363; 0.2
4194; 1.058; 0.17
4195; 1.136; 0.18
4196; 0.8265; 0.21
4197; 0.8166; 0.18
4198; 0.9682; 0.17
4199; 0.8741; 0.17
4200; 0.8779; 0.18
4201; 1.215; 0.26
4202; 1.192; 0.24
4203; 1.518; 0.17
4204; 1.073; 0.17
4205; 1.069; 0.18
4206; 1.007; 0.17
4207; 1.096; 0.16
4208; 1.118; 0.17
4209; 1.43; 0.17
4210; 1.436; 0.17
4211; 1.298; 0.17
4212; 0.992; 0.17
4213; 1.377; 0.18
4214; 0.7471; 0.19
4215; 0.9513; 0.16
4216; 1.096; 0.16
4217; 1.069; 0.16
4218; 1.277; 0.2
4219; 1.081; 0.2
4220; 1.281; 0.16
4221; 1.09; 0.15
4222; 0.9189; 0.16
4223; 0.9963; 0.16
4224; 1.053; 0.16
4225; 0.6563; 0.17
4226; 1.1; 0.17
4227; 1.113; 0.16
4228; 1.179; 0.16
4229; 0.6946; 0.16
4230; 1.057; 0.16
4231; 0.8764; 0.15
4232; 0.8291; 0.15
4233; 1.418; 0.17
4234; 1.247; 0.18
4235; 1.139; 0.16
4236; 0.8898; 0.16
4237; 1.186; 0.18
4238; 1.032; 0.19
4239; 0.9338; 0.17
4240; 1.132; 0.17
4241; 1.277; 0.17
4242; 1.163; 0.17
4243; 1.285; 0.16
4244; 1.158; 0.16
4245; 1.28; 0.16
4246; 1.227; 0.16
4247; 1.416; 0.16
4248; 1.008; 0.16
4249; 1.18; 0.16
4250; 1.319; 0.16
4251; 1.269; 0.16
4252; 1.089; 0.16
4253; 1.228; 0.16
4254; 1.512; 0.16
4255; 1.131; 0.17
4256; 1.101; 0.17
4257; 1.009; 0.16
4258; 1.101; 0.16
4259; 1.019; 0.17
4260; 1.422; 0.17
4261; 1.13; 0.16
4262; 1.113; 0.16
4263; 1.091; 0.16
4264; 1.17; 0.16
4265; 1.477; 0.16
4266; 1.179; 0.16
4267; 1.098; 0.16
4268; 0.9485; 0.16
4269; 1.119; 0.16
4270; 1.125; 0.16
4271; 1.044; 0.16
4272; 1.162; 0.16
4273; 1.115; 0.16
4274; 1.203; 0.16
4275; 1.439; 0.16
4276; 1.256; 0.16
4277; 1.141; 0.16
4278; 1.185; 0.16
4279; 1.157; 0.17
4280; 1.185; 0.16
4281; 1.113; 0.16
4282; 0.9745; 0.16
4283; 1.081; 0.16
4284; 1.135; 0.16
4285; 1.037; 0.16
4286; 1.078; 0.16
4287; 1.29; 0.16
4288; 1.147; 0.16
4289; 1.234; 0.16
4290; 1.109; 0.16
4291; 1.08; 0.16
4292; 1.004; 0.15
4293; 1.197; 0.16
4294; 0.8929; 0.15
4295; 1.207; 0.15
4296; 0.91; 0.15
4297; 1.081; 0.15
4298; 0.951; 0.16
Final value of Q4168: 0.10 mag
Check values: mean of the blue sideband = 1.05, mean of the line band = 0.996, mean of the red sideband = 1.16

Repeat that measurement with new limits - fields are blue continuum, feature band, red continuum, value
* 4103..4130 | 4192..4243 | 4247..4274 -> 0.05 mag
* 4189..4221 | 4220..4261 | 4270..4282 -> 0.02 mag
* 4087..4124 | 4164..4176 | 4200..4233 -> 0.08 mag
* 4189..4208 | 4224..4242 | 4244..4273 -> 0.08 mag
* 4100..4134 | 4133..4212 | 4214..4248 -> 0.02 mag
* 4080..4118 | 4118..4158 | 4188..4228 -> 0.02 mag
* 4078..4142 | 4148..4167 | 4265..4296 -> 0.12 mag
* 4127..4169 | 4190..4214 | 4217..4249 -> -0.04 mag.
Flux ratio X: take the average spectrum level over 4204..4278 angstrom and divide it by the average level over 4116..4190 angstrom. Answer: 1.1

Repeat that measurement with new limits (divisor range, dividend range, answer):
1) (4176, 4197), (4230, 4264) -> 1.14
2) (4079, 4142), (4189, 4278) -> 1.04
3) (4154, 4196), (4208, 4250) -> 1.10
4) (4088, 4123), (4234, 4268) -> 1.12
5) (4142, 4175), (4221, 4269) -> 1.12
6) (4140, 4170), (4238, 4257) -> 1.18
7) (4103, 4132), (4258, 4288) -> 1.08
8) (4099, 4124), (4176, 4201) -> 0.99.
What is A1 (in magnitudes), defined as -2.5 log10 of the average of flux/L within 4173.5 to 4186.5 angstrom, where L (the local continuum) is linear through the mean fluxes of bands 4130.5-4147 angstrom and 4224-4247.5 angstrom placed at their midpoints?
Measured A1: 0.14 mag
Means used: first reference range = 1.08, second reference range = 1.1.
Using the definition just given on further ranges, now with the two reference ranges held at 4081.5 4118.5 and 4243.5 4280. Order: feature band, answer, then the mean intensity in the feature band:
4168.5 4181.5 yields 0.16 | 0.967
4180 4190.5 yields 0.08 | 1.04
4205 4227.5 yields 0.05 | 1.1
